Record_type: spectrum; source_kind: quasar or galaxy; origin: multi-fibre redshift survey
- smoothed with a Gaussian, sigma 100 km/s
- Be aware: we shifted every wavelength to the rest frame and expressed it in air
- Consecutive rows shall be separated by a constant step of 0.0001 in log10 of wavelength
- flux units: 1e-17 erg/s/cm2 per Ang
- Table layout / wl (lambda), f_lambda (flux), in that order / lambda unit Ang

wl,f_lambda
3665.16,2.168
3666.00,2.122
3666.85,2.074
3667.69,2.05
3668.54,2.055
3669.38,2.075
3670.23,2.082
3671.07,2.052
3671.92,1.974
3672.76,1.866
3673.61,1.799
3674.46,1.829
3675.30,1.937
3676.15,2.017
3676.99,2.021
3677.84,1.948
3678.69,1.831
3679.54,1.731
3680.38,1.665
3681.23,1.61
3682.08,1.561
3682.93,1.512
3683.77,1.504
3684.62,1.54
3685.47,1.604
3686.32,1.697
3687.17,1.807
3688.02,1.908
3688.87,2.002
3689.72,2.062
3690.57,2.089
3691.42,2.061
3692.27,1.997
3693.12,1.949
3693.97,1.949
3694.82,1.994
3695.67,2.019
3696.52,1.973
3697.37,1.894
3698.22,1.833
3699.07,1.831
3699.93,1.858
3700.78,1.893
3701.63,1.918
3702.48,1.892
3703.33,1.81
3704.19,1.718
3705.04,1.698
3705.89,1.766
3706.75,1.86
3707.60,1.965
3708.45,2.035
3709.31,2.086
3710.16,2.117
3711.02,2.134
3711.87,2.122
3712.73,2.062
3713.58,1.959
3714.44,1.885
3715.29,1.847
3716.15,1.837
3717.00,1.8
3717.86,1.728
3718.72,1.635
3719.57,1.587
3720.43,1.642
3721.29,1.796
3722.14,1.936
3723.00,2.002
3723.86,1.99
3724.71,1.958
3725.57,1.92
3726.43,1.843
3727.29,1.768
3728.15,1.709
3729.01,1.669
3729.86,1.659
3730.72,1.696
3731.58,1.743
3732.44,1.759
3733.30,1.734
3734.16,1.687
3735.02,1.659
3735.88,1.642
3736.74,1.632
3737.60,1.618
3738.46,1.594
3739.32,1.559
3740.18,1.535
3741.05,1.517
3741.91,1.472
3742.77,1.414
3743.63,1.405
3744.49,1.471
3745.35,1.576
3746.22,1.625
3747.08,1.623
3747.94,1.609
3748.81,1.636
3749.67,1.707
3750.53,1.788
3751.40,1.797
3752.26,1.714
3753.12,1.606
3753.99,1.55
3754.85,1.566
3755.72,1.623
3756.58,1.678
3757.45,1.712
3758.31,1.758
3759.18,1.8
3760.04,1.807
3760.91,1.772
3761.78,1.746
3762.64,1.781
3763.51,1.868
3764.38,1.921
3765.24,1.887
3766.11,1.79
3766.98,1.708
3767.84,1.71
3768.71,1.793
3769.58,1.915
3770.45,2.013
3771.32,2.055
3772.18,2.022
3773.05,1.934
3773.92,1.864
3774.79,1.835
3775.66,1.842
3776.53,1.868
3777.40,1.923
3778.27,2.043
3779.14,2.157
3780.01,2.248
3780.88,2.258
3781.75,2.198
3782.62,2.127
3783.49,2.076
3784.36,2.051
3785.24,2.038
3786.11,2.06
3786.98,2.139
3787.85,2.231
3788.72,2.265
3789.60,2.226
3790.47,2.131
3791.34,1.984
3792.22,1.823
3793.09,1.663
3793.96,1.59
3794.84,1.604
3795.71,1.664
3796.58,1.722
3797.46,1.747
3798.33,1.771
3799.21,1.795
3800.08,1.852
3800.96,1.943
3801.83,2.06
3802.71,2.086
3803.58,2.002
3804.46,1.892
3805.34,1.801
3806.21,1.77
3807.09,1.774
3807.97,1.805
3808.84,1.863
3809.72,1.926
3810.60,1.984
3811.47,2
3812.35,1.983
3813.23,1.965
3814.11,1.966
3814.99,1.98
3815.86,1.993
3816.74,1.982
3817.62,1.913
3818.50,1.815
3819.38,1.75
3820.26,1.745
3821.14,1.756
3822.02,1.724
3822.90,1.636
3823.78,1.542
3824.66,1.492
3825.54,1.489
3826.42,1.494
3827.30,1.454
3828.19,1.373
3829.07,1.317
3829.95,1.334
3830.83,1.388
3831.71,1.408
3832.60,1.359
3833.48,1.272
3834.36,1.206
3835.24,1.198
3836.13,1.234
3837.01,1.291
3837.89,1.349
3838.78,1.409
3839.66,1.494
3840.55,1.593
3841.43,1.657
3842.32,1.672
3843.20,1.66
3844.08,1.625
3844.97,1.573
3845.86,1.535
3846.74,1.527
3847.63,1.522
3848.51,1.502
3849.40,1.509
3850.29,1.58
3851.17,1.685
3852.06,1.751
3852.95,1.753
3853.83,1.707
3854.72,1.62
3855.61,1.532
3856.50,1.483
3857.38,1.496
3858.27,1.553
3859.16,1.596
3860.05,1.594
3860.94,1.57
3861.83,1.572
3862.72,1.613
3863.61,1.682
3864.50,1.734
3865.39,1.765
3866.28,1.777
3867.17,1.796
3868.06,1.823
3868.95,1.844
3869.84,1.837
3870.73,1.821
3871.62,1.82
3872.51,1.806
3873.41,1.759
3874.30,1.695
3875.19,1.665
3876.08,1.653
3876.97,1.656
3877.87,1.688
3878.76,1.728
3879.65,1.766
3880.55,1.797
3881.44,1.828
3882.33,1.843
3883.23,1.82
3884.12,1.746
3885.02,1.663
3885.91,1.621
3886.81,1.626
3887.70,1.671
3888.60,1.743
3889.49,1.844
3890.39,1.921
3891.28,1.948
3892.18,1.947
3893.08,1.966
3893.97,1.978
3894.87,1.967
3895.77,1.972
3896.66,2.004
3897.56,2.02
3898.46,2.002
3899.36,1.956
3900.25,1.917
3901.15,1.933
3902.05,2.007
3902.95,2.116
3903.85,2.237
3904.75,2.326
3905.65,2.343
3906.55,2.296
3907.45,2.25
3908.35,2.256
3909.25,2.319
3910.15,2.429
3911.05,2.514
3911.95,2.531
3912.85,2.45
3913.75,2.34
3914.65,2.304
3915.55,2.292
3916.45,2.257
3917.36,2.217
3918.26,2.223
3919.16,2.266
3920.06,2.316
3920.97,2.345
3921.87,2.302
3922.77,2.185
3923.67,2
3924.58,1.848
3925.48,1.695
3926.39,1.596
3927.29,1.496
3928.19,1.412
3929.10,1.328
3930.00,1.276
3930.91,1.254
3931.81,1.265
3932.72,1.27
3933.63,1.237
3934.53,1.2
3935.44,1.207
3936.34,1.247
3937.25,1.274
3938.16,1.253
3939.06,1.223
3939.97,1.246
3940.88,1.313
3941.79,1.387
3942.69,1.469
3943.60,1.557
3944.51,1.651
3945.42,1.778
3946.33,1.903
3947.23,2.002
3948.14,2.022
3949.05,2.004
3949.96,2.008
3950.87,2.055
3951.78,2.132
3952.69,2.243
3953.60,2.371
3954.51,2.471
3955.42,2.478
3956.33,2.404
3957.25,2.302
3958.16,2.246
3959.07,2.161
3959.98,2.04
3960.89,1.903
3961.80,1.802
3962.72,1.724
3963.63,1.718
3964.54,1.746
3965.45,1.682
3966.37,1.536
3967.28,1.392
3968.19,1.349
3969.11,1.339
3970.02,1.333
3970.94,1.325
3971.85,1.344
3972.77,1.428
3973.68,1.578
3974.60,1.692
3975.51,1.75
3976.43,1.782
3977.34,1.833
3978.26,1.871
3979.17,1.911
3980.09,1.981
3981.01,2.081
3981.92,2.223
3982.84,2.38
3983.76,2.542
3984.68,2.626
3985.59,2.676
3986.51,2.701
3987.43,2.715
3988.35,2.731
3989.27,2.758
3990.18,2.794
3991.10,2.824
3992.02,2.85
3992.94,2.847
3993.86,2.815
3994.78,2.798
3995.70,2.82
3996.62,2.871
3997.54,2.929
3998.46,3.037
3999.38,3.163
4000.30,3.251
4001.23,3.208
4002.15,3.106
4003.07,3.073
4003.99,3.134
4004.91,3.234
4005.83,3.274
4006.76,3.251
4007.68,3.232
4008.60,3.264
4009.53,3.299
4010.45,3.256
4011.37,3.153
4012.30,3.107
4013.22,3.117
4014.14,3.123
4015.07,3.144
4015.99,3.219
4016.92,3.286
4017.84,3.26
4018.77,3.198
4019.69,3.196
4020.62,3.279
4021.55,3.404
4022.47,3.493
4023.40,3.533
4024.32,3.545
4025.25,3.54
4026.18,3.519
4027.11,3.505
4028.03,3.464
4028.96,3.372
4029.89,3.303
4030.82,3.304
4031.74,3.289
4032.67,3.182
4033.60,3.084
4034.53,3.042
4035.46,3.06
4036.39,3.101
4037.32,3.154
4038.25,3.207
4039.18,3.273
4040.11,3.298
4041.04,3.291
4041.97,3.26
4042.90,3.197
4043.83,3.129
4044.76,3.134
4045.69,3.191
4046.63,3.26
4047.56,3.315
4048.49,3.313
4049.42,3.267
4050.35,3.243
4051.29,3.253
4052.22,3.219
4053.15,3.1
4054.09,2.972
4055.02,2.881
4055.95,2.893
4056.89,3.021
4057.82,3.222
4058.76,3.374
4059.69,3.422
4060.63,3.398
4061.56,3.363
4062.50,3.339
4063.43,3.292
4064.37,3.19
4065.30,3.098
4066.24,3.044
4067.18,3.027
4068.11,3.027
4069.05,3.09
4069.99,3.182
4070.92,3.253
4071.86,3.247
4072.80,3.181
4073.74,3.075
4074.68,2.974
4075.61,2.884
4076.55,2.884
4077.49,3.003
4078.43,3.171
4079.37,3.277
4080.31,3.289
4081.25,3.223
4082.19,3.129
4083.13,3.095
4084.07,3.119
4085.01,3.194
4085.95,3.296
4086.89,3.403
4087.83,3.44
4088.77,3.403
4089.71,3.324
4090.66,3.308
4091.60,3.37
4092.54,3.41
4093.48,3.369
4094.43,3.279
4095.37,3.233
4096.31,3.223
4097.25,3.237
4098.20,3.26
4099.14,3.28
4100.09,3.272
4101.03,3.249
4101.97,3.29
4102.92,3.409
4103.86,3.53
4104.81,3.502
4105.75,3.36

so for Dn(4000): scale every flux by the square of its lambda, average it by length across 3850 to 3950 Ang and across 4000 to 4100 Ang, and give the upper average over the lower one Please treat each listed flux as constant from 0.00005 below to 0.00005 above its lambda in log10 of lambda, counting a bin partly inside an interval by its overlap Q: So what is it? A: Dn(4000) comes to 1.9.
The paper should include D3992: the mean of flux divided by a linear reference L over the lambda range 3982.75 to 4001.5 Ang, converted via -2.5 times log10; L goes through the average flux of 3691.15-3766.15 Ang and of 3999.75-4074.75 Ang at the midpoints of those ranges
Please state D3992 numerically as 0.07 mag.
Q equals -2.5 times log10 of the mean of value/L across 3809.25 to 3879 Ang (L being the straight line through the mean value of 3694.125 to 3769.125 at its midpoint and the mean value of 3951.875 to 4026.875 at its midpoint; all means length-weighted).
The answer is 0.282 mag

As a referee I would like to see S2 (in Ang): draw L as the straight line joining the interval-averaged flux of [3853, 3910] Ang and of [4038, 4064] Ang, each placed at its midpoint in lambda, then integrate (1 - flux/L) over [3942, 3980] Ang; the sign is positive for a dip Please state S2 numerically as 9.8 Ang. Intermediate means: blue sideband 1.84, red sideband 3.22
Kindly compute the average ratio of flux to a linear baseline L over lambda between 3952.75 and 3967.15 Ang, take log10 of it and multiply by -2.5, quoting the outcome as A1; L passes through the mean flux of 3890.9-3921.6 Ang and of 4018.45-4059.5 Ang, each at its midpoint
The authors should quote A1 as 0.27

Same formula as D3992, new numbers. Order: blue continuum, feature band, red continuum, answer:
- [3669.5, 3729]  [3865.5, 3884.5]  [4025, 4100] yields 0.38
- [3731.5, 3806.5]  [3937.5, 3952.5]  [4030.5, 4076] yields 0.49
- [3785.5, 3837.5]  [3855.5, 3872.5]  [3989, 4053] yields 0.24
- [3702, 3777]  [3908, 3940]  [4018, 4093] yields 0.38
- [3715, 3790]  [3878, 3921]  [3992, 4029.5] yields 0.26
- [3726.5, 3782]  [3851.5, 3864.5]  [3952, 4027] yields 0.30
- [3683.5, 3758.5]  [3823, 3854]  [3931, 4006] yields 0.28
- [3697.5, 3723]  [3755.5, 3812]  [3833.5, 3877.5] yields -0.10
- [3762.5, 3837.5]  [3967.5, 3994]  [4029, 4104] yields 0.29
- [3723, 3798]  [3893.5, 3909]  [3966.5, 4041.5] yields 0.14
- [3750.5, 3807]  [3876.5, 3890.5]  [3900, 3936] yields 0.12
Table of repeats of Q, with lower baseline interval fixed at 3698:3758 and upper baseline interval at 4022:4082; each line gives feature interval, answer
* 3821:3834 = 0.44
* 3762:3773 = 0.03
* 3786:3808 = 0.09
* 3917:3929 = 0.31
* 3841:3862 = 0.40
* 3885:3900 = 0.31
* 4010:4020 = -0.05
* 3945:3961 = 0.28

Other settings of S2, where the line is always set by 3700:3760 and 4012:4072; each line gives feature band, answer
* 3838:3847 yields 2.8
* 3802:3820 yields 1.9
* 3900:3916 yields 2.0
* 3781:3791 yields -0.6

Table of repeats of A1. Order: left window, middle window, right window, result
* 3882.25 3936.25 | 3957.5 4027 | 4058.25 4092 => 0.00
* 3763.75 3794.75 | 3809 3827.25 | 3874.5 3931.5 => 0.10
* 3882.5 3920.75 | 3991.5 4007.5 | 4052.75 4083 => -0.13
